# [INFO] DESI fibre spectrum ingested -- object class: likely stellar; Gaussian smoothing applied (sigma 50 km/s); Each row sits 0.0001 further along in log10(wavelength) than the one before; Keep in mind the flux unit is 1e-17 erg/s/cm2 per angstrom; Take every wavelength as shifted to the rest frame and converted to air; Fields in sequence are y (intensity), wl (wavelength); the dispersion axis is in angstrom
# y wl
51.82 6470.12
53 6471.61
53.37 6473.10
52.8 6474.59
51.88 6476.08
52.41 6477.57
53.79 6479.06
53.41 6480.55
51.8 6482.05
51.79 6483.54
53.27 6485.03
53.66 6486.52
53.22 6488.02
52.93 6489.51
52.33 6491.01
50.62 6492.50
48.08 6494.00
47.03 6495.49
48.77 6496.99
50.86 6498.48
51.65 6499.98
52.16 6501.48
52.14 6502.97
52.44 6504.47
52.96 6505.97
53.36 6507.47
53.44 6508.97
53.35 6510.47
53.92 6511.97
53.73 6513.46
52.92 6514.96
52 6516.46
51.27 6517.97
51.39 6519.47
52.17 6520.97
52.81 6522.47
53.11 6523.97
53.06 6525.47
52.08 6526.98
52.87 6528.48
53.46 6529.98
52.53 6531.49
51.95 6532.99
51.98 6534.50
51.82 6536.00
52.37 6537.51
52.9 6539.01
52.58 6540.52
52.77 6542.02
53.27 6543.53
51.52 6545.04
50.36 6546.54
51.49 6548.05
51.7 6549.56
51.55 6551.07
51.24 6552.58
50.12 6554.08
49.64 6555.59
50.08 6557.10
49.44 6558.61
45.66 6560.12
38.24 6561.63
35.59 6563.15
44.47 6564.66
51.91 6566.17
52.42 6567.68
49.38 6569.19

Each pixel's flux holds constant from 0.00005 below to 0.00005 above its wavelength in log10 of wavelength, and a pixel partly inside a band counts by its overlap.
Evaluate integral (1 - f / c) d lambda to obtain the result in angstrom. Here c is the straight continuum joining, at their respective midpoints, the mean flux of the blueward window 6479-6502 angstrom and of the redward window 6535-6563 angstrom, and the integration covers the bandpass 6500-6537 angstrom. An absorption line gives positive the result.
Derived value -1.3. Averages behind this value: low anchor 51.5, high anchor 50.1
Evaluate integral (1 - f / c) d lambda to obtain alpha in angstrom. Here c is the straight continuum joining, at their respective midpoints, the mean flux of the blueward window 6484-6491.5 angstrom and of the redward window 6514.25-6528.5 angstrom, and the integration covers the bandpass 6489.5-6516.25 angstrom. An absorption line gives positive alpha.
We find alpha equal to 0.5 angstrom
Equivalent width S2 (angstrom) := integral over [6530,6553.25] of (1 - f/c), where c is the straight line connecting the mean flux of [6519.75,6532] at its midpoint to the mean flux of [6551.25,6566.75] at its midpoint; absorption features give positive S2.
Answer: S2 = -1.0 angstrom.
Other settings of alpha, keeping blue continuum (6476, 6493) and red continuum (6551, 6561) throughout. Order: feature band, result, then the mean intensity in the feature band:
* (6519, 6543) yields -0.9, 52.5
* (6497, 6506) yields 0.0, 51.7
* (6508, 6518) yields -0.3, 53.1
